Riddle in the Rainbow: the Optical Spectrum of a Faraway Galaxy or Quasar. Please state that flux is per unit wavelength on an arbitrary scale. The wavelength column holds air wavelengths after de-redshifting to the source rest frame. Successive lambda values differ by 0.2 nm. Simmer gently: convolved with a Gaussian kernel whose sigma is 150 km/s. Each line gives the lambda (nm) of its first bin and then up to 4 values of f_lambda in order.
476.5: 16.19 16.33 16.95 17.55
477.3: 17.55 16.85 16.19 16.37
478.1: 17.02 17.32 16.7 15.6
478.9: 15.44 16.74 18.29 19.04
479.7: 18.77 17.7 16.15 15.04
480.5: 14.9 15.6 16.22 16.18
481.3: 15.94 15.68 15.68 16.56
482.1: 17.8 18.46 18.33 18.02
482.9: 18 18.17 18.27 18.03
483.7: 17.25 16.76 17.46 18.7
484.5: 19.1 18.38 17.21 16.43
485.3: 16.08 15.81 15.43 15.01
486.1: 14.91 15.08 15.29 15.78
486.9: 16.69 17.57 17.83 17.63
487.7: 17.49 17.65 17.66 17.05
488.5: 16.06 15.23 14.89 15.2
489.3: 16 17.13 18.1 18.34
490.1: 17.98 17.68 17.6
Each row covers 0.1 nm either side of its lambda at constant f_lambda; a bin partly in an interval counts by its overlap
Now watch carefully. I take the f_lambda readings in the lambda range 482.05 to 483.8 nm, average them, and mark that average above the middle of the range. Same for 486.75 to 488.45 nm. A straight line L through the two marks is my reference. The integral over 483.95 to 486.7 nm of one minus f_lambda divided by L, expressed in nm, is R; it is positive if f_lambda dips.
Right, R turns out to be 0.19 nm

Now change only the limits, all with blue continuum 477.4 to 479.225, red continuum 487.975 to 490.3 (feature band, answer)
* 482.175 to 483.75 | -0.14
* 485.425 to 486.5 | 0.09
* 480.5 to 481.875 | 0.06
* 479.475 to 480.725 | -0.01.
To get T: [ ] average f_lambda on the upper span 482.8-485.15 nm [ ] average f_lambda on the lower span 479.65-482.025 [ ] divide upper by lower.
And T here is 1.10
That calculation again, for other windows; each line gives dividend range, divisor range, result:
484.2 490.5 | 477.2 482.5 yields 1.00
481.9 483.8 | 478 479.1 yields 1.09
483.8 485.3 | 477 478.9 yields 1.05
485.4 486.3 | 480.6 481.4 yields 0.96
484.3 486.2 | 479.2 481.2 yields 0.99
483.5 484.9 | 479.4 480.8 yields 1.07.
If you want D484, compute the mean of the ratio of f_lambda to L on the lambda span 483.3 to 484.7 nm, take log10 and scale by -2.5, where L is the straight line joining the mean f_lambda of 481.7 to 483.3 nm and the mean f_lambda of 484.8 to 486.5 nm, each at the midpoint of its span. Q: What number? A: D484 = -0.072 mag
